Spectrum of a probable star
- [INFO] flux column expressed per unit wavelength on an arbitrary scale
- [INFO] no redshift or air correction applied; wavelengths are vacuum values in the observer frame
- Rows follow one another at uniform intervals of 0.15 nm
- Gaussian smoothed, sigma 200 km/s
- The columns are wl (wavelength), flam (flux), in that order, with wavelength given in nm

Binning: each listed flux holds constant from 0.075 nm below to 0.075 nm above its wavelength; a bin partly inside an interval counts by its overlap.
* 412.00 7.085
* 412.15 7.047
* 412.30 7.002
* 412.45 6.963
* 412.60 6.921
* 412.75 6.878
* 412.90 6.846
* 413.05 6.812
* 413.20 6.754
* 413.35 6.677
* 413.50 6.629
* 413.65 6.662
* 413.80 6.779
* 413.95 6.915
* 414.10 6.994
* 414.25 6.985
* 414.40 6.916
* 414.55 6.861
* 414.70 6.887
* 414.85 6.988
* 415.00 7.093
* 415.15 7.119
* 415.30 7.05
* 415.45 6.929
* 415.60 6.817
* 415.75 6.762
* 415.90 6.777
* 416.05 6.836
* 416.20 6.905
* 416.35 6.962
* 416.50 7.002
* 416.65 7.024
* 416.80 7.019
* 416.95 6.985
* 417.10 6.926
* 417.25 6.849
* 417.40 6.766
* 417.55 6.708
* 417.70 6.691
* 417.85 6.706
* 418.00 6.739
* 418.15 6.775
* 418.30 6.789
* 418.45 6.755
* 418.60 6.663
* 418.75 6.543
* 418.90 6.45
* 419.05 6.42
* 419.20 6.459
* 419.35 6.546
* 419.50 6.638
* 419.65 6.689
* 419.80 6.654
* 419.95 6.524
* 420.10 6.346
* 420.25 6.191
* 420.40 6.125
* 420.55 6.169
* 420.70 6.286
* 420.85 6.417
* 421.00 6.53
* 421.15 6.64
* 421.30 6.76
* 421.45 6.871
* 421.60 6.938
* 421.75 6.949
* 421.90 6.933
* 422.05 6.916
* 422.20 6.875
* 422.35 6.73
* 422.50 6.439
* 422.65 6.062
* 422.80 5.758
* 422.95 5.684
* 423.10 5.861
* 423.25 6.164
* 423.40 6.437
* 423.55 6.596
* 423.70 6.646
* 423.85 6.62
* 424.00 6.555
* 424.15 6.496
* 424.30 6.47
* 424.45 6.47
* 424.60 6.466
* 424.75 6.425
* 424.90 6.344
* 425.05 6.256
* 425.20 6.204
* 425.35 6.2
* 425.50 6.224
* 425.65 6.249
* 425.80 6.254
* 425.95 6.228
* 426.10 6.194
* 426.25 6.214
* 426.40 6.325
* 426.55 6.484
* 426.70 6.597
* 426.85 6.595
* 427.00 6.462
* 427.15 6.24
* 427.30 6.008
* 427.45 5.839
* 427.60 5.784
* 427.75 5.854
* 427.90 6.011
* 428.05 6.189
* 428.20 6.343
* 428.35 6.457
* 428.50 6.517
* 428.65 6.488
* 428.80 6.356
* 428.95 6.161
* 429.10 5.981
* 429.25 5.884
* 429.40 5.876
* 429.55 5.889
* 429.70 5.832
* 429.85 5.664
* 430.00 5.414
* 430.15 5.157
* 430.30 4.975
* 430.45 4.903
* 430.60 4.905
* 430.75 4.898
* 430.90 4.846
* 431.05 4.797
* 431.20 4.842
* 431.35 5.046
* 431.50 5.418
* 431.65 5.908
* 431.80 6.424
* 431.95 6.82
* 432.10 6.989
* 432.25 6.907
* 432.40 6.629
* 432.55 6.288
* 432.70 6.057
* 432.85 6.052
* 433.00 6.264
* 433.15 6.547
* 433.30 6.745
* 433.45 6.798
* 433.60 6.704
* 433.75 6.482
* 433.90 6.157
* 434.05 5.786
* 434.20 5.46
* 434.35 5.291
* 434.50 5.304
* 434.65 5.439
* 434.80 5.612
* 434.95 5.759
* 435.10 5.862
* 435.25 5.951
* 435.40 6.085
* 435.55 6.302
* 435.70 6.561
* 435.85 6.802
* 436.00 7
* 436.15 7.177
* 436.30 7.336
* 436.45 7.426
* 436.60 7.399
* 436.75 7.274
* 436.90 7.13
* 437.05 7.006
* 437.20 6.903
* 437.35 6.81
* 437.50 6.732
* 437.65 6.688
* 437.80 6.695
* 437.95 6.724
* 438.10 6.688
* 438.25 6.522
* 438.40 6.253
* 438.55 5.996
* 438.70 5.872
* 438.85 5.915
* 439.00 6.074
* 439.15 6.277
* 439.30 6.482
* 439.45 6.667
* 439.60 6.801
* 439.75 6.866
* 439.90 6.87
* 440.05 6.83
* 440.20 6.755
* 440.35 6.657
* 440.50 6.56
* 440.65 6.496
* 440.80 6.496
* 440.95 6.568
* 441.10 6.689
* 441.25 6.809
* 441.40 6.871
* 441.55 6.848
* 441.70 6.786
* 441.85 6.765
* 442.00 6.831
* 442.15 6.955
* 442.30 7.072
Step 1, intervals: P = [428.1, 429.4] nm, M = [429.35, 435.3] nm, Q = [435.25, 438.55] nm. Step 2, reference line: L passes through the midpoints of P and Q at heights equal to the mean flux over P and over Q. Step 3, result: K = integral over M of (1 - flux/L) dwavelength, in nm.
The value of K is 0.62 nm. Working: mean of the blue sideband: 6.25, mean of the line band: 5.82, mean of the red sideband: 6.79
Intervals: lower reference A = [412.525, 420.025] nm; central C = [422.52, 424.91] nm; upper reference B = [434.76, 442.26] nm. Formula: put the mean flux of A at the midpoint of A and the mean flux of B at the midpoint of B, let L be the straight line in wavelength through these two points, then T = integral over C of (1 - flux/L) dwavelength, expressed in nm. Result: 0.152 nm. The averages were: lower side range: 6.8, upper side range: 6.64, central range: 6.32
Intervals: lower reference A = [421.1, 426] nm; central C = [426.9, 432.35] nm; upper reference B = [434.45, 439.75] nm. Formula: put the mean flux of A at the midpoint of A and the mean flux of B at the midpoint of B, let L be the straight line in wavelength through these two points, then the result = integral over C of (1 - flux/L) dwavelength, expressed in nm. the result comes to 0.53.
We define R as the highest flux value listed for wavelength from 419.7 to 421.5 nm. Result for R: 6.871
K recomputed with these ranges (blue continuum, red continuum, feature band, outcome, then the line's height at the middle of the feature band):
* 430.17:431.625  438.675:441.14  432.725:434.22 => -0.24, 5.44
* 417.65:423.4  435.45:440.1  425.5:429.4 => 0.22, 6.59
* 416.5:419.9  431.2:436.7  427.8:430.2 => 0.15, 6.42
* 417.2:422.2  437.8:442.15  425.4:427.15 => 0.07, 6.61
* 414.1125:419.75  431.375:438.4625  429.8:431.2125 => 0.32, 6.53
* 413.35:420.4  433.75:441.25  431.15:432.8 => 0.10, 6.55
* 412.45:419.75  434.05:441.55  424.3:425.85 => 0.08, 6.68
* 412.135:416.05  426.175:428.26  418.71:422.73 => -0.01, 6.54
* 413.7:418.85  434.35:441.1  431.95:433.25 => 0.02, 6.61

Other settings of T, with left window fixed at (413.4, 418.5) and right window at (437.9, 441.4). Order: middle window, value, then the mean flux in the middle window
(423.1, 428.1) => 0.319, 6.3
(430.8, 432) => 0.211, 5.47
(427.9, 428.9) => 0.049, 6.36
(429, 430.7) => 0.298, 5.5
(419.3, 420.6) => 0.072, 6.43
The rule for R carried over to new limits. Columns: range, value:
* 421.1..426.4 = 6.949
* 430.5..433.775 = 6.989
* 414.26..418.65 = 7.119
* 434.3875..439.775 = 7.426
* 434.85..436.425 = 7.336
